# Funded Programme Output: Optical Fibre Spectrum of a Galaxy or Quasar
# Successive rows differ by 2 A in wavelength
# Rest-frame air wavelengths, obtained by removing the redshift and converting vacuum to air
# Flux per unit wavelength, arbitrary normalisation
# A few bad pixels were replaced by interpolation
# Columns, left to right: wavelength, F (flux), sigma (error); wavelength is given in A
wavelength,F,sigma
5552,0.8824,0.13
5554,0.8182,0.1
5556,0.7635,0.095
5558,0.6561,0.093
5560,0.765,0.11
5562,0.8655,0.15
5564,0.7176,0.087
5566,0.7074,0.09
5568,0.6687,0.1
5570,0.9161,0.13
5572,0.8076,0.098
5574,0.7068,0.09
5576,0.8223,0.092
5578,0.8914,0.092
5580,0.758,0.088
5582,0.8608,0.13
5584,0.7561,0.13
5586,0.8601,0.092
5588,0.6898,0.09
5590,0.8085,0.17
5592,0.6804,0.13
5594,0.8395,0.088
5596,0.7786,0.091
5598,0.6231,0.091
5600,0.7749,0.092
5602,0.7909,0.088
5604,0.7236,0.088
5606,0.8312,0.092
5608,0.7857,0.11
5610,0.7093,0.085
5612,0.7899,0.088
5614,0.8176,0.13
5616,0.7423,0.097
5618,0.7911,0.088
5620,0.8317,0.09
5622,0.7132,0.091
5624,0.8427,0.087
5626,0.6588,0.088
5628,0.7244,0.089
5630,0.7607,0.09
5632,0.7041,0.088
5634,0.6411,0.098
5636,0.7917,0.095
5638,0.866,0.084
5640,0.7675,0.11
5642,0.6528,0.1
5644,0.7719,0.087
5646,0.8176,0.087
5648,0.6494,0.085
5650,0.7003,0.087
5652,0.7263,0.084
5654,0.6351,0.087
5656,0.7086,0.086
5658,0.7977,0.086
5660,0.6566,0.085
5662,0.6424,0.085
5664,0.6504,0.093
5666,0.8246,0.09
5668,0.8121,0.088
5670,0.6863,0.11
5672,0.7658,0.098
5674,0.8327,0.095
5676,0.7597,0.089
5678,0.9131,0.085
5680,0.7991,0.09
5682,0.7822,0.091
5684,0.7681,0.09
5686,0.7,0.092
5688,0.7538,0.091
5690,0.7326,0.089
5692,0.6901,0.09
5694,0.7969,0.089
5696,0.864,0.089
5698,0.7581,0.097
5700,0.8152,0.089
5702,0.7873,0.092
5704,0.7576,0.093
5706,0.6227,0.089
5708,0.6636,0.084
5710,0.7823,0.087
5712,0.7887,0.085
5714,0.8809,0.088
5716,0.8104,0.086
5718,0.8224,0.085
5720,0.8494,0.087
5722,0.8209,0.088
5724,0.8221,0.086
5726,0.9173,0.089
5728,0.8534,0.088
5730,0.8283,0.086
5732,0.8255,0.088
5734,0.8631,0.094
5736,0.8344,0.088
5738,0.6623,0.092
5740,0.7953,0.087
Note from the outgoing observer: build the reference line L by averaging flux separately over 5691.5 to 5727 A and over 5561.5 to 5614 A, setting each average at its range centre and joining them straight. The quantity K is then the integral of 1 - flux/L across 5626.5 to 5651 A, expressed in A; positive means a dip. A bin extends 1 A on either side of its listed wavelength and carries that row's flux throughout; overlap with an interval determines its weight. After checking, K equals 1.48 A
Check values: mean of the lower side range 0.775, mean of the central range 0.736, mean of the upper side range 0.793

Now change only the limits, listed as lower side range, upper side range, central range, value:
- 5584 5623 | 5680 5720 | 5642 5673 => 1.9 A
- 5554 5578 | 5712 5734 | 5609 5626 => 0.5 A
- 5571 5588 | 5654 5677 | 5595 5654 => 1.3 A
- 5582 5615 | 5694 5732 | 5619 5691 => 3.7 A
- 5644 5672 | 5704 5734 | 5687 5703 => 0.0 A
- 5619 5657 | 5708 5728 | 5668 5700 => 0.4 A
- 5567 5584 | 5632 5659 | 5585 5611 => 0.6 A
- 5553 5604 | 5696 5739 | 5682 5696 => 0.7 A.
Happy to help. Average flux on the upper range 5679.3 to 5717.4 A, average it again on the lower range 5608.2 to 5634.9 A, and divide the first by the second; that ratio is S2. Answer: 1.0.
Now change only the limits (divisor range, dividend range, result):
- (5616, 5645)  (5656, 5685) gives 1.01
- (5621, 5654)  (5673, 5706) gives 1.06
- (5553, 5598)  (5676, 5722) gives 1.01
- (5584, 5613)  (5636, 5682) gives 0.98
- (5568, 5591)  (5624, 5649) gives 0.92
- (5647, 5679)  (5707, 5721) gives 1.09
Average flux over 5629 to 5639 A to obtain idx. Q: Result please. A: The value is 0.753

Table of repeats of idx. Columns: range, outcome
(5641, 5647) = 0.747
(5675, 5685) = 0.804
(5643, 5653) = 0.733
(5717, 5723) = 0.831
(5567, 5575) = 0.775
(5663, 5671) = 0.743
